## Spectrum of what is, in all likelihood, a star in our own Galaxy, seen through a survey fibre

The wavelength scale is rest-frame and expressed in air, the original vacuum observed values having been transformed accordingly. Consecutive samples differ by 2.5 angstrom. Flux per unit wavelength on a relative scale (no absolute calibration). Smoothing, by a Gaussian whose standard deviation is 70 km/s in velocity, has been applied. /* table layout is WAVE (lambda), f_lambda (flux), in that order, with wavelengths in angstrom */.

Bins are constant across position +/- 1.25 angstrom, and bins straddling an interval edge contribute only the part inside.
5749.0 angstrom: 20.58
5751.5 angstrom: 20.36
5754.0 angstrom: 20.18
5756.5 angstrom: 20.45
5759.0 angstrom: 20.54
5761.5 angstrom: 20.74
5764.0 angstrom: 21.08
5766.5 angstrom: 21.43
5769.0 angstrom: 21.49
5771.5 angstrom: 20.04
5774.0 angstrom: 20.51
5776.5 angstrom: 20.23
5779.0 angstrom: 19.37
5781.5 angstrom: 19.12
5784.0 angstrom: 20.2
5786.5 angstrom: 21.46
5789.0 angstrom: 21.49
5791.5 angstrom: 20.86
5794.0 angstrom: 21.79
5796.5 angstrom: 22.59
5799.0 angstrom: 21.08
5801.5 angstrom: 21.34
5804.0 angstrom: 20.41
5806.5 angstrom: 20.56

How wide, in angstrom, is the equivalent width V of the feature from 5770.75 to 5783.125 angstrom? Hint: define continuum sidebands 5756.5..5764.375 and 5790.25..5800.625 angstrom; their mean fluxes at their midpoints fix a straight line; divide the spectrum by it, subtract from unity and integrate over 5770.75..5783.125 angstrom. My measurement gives 0.73 angstrom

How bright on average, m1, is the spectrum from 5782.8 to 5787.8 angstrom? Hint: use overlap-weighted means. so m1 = 20.8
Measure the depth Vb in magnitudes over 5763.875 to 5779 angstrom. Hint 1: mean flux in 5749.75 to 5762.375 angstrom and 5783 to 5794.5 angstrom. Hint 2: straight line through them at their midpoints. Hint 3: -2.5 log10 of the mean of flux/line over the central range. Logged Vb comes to 0.006 mag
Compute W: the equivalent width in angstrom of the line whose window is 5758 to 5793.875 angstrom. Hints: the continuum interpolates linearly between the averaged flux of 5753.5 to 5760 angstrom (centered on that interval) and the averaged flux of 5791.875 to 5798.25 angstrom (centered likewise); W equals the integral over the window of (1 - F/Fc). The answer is 0.9 angstrom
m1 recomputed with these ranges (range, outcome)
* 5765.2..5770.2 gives 21.5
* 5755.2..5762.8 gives 20.6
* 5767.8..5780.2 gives 20.3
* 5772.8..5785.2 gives 19.9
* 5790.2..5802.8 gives 21.5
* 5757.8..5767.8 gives 21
